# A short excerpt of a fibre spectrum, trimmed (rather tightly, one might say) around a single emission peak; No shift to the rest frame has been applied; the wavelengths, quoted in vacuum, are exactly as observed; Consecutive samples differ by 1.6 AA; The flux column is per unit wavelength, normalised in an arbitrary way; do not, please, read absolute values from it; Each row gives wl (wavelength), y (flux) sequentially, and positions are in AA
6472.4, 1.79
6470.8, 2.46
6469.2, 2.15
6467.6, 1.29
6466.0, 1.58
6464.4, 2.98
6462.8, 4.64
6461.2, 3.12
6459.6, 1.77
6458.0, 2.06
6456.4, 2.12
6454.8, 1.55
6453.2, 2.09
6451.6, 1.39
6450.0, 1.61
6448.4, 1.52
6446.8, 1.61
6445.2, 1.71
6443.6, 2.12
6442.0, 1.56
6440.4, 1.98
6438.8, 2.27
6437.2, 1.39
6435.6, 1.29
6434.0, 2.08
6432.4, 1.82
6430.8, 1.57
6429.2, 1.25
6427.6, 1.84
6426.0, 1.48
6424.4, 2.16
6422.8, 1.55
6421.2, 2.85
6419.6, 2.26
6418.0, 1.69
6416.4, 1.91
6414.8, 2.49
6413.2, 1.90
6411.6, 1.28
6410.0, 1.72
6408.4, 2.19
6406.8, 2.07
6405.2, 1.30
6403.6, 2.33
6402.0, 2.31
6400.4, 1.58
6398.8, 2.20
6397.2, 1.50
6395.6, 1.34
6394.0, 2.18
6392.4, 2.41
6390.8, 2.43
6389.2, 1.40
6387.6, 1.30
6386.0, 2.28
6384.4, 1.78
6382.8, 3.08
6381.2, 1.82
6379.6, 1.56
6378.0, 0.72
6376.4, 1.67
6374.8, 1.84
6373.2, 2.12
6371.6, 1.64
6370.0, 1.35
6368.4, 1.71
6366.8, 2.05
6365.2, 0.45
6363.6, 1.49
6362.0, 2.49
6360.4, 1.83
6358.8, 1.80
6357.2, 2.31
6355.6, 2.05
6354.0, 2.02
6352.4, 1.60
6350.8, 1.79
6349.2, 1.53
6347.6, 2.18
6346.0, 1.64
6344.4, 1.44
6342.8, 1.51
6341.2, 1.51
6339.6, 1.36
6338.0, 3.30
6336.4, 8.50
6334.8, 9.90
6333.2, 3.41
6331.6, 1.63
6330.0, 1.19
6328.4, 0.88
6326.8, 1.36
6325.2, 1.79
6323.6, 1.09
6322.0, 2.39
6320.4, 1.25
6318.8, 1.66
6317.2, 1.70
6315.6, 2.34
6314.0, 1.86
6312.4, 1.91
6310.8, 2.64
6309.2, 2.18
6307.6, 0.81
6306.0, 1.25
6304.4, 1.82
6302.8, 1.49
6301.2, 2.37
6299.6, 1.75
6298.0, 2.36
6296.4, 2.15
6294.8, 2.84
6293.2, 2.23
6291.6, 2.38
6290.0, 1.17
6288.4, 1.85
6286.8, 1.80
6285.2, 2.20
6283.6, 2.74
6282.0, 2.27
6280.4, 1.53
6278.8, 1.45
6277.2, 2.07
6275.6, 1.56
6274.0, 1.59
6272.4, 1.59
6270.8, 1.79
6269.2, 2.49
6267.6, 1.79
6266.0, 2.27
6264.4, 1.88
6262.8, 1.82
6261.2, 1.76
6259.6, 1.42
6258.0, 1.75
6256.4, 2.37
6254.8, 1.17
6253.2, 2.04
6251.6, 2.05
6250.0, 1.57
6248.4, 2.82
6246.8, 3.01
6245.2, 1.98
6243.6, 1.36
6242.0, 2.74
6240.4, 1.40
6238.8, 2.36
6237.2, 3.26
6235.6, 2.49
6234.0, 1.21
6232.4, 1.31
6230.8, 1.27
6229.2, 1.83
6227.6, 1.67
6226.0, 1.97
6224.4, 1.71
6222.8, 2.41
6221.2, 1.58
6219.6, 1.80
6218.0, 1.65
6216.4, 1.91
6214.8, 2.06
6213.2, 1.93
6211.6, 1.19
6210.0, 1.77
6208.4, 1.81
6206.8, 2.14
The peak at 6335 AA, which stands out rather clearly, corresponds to H-beta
